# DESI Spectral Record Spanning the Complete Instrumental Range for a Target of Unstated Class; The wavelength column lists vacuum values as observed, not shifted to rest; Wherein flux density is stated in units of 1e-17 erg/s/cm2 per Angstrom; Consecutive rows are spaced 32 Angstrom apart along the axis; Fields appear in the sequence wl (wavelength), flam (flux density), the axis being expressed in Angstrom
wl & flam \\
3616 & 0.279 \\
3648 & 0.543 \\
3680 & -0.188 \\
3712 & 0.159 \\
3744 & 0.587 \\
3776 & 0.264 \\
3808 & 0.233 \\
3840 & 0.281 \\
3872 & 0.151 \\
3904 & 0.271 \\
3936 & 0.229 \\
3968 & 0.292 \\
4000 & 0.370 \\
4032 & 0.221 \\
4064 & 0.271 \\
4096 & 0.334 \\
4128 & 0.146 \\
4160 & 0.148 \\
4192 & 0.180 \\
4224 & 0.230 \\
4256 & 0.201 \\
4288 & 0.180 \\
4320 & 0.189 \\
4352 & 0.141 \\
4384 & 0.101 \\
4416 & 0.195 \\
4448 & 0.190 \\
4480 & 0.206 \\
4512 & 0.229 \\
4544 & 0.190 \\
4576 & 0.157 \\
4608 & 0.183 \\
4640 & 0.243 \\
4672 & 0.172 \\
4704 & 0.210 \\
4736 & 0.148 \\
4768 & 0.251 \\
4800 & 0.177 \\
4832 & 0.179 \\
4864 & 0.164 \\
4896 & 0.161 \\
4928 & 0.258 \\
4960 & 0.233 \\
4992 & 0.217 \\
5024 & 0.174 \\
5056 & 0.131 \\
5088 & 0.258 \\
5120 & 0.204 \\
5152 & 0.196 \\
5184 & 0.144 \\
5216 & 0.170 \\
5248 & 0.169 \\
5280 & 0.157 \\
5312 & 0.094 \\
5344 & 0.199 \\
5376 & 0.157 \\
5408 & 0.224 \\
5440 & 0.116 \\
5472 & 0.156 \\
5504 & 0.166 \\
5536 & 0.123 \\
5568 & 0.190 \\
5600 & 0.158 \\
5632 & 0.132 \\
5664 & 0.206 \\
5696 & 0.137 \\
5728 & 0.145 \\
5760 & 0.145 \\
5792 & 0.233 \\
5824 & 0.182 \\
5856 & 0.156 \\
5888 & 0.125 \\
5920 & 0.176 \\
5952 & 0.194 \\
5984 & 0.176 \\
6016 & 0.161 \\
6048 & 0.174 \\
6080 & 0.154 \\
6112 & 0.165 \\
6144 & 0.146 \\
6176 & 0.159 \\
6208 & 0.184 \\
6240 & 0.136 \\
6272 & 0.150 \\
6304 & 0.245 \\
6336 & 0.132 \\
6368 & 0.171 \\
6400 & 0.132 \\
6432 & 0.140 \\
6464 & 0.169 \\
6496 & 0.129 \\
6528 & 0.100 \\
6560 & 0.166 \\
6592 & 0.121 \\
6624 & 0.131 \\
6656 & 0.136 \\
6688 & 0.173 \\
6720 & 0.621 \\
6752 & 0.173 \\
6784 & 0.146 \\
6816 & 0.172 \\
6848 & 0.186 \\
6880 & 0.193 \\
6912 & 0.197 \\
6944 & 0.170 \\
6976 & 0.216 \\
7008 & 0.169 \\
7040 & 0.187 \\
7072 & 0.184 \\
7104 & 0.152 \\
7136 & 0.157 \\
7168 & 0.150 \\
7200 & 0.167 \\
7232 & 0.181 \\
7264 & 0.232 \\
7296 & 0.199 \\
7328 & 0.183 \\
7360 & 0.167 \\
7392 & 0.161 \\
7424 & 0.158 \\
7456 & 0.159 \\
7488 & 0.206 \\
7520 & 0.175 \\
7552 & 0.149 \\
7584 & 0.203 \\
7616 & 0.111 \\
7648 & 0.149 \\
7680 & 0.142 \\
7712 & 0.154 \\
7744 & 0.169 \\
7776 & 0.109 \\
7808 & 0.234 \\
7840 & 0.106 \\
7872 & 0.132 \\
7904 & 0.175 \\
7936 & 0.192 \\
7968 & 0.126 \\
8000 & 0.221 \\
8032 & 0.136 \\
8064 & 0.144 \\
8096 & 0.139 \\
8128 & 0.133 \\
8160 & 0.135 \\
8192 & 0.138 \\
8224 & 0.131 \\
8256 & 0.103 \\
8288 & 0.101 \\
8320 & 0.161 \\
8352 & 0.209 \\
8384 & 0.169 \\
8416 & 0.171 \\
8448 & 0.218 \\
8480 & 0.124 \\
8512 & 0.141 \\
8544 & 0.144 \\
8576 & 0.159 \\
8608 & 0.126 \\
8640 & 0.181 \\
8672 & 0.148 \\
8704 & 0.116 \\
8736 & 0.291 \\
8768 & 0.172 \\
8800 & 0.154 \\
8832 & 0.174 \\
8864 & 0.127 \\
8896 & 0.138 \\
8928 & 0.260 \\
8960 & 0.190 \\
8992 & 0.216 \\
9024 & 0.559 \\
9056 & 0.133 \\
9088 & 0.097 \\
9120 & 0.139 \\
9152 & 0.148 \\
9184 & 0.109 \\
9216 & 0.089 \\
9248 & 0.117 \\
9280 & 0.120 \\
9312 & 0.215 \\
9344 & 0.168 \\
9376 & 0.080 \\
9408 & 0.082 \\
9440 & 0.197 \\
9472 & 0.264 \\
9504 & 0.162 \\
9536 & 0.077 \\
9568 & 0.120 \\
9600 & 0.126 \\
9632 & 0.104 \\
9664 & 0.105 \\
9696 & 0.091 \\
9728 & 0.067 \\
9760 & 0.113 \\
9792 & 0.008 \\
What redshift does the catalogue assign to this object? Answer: 0.799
